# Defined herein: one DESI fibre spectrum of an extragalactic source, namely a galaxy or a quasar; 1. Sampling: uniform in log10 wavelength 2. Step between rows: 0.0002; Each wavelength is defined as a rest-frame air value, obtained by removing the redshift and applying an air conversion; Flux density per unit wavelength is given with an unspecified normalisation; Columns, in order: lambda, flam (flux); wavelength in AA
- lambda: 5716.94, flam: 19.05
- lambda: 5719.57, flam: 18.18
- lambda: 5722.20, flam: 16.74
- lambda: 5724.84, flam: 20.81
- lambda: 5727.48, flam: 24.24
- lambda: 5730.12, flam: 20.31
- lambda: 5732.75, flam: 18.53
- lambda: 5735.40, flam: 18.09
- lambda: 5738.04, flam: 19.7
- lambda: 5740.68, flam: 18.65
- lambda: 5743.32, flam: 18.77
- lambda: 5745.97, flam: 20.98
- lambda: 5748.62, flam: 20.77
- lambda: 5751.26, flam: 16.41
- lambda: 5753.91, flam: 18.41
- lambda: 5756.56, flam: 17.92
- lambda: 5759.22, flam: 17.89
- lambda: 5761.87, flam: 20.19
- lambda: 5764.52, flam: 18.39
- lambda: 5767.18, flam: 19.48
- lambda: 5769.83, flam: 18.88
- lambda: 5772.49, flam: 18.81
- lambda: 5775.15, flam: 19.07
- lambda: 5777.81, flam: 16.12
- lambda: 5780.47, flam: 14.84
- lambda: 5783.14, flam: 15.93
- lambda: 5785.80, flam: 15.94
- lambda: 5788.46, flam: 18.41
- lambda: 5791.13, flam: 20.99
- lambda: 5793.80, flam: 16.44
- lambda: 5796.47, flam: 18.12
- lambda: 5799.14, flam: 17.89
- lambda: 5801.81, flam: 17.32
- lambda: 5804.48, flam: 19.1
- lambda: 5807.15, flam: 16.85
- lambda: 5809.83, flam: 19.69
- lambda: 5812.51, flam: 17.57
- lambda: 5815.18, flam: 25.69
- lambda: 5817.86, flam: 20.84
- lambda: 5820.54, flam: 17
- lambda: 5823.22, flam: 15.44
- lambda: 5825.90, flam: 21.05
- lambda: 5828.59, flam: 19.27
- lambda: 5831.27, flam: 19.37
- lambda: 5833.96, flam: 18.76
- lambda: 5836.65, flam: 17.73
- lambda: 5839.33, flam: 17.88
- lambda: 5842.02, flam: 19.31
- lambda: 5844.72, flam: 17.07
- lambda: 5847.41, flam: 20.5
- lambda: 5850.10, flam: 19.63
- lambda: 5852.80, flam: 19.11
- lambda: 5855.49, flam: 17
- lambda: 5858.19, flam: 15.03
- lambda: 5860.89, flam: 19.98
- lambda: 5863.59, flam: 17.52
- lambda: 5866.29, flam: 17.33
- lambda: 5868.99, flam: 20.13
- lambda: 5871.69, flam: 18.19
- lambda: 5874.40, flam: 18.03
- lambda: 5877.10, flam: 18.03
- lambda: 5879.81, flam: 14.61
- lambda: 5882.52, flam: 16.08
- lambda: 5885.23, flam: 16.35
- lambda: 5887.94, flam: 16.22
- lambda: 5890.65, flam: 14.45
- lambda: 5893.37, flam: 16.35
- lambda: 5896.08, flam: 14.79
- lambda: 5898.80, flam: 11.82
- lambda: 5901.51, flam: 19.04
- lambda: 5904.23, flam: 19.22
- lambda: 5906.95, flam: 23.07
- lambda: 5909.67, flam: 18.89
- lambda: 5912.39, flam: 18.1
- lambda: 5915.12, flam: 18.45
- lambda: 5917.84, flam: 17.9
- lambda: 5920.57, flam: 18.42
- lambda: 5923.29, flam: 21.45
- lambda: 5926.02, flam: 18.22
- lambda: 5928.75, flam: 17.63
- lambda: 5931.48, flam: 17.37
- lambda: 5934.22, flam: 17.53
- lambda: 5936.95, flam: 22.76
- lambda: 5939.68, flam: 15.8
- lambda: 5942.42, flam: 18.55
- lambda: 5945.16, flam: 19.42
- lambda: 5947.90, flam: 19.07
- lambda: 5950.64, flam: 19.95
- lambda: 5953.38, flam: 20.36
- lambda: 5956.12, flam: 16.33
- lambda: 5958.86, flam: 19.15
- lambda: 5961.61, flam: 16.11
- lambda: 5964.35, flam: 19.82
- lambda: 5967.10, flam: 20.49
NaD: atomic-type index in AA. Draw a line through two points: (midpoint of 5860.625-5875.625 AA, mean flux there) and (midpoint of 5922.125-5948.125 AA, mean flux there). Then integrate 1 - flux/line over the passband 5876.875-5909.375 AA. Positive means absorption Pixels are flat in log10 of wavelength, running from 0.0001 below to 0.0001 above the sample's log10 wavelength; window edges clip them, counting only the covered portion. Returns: 3.2 AA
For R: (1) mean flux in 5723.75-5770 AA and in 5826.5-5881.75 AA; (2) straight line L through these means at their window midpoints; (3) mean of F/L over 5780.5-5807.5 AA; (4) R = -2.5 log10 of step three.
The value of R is 0.08 mag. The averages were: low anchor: 19.4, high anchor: 18.2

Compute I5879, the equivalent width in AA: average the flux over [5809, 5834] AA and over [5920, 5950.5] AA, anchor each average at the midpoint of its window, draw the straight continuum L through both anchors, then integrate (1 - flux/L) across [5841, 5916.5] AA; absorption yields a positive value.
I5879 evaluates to 5.93 AA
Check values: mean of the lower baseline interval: 19.5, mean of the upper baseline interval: 18.8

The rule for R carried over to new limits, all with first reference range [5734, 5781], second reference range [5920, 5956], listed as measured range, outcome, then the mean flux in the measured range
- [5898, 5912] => 0.010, 18.7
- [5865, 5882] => 0.068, 17.6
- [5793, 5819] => -0.019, 19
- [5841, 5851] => -0.021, 19.1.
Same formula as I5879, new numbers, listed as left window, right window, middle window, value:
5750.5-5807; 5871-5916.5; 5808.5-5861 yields -3.95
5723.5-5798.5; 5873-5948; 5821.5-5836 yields -0.34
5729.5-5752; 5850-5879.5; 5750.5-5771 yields 0.52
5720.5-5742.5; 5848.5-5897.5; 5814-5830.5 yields -1.62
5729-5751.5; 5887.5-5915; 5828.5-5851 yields -0.94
